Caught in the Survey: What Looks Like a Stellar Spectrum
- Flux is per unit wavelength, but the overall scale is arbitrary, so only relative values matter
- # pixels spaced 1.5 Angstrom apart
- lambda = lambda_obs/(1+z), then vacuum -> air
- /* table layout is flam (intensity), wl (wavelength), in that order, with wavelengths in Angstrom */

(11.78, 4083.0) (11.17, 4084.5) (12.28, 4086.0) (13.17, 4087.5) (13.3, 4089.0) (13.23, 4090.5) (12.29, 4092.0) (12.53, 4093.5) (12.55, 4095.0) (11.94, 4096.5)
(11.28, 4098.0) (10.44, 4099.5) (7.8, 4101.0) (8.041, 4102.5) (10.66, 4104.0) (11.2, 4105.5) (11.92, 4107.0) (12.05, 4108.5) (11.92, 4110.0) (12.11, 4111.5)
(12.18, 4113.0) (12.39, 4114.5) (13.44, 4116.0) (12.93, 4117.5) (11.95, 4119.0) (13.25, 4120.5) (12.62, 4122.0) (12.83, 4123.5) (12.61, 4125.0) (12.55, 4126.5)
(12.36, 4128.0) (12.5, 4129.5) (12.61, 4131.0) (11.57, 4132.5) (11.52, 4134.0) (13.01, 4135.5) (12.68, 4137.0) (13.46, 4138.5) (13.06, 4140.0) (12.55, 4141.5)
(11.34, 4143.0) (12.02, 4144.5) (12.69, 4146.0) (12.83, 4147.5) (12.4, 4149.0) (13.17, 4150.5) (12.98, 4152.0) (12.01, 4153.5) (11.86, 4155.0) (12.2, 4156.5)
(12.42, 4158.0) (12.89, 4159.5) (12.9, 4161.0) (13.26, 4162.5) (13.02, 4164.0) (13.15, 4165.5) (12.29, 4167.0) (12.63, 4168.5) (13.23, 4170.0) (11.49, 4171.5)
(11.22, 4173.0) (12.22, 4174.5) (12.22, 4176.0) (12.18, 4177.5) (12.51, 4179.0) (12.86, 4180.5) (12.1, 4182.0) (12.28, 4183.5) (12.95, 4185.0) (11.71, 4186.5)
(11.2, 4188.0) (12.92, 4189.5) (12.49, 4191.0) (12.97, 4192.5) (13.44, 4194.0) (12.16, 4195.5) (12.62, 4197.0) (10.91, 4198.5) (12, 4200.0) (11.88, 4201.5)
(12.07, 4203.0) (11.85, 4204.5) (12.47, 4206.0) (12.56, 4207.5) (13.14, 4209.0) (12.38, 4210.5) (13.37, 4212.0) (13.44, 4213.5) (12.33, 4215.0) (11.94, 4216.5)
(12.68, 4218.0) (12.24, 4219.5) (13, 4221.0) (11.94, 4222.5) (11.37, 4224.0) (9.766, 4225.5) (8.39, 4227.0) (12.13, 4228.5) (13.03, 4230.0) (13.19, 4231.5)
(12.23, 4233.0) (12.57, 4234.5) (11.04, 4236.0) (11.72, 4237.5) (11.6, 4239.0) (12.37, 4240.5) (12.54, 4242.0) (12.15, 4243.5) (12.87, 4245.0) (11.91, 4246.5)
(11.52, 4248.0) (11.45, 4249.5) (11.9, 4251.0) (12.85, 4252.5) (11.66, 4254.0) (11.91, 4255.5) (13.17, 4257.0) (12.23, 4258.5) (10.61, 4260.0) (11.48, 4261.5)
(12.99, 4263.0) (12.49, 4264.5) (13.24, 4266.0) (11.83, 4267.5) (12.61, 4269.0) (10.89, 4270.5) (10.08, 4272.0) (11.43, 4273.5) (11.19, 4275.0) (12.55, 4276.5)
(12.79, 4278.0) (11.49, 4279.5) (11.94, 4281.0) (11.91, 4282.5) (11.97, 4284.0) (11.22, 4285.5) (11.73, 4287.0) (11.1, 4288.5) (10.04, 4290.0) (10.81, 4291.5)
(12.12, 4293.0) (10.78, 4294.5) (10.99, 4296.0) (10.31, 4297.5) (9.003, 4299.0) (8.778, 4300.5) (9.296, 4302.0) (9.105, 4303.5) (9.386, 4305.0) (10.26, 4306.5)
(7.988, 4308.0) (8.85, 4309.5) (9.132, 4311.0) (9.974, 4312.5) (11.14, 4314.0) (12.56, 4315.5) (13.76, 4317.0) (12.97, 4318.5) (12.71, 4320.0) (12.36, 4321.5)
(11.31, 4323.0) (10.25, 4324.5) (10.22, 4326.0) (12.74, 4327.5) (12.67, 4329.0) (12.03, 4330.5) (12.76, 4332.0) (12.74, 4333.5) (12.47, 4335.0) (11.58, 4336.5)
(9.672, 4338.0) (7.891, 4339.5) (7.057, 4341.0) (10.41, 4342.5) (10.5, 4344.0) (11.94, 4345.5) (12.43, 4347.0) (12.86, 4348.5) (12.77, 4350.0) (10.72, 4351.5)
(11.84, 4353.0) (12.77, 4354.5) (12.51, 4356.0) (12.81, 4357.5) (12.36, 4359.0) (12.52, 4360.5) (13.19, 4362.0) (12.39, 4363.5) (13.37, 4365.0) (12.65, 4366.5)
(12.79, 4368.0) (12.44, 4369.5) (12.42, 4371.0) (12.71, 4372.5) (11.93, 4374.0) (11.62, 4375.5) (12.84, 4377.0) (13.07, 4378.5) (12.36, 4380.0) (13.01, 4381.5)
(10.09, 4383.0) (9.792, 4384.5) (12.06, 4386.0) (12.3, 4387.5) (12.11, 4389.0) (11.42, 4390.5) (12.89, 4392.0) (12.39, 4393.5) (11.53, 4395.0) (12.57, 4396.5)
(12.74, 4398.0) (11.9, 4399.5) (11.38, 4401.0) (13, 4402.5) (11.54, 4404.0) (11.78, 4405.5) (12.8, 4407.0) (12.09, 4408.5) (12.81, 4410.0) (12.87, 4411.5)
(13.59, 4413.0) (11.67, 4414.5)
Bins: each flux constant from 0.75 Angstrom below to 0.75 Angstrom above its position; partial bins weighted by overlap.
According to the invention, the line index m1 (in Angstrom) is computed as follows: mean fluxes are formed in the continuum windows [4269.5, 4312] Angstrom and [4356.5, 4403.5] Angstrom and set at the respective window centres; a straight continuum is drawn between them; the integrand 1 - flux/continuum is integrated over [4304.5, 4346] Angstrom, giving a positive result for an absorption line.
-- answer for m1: 1.0 Angstrom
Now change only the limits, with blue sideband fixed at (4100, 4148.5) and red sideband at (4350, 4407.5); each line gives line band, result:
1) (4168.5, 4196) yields -0.5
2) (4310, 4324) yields 0.6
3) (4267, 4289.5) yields 1.0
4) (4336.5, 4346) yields 2.0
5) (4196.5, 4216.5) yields -0.4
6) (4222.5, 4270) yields 0.8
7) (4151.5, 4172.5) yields -0.8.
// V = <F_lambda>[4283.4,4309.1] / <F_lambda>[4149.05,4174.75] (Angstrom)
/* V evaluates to 0.82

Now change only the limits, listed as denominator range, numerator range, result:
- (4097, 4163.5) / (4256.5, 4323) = 0.92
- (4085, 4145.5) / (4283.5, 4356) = 0.91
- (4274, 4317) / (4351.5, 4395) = 1.14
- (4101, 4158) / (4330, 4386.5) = 0.97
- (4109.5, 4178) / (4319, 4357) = 0.92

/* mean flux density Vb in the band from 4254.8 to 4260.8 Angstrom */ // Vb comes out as 12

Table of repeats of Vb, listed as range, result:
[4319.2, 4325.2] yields 11.7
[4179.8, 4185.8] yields 12.5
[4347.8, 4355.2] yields 12.2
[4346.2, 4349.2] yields 12.6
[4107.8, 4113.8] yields 12.1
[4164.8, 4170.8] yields 12.8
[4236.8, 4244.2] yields 12.1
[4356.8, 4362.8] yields 12.7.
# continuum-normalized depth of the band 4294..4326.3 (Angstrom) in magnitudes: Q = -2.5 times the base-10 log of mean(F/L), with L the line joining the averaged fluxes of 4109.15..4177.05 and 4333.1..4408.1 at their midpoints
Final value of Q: 0.152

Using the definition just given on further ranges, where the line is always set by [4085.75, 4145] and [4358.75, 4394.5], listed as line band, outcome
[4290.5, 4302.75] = 0.19 mag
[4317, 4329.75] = 0.02 mag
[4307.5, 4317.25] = 0.18 mag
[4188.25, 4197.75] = -0.05 mag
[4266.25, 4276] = 0.07 mag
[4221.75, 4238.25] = 0.05 mag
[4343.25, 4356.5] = 0.02 mag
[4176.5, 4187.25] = -0.02 mag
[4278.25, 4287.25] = 0.04 mag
